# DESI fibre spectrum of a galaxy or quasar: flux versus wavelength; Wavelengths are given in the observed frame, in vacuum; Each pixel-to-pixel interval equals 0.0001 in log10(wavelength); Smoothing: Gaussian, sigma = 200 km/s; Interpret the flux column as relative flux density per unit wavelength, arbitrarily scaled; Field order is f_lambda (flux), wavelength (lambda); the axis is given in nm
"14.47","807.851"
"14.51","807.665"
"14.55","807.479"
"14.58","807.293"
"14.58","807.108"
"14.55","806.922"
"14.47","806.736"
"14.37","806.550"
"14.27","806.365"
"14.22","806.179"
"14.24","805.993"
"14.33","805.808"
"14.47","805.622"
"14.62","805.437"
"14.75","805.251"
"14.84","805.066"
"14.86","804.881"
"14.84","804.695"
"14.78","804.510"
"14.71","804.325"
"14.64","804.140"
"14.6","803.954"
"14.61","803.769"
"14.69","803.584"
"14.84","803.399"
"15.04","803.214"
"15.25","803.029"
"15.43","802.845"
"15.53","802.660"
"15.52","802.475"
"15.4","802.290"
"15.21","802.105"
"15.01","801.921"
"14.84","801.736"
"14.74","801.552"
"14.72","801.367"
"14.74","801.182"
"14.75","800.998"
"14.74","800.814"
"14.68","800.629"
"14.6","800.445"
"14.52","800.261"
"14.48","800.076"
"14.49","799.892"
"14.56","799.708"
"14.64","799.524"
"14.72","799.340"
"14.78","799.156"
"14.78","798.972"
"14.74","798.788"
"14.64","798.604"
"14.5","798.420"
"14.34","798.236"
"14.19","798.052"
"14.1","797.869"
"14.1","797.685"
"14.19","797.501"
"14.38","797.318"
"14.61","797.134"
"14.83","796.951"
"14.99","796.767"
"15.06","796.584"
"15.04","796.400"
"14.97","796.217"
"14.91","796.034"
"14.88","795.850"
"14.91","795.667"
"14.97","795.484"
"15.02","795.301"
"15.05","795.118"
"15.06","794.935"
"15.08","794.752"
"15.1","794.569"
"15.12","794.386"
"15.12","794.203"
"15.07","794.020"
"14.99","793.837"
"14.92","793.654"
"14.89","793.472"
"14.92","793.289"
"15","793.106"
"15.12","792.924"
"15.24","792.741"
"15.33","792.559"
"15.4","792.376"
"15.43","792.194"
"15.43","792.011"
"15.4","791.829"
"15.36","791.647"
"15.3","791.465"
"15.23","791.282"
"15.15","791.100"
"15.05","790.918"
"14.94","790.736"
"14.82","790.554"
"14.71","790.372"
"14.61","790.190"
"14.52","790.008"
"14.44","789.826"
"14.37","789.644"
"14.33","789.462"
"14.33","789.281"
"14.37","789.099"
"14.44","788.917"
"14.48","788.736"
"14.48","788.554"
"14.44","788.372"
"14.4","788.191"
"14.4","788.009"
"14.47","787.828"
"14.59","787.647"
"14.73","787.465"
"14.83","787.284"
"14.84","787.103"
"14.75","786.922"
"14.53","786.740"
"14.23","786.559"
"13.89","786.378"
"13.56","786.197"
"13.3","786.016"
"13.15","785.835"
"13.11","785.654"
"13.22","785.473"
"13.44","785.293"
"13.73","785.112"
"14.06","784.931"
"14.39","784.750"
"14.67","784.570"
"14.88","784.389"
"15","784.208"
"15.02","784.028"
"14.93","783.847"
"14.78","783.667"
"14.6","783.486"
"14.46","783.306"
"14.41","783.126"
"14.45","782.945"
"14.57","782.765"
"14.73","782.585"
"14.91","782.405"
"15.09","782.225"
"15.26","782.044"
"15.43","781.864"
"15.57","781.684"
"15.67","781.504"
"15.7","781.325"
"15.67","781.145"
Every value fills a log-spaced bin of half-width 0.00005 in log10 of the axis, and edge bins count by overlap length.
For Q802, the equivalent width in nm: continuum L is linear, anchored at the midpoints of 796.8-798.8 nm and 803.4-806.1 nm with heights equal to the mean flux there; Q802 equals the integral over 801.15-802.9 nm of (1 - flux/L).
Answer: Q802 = -0.07 nm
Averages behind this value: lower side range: 14.4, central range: 15.1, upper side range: 14.6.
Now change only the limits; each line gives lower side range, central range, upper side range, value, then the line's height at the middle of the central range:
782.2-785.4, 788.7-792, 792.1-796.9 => 0.02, 14.9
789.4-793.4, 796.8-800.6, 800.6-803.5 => 0.13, 15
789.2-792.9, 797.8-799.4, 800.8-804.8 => 0.04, 15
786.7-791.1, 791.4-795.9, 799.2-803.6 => -0.13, 14.7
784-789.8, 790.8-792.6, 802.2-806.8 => -0.11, 14.4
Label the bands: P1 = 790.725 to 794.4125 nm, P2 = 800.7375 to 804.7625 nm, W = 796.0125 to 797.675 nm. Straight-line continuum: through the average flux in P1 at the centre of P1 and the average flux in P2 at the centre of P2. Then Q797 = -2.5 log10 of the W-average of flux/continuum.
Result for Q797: 0.02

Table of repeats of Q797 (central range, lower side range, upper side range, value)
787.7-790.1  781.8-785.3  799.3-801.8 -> 0.017 mag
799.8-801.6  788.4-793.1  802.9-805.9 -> 0.011 mag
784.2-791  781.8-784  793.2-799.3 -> 0.035 mag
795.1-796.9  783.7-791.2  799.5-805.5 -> -0.024 mag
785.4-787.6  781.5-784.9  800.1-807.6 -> 0.061 mag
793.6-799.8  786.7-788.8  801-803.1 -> 0.010 mag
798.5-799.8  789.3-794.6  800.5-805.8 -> 0.017 mag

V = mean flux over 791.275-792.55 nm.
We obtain 15.4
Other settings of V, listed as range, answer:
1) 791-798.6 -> 14.9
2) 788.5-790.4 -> 14.5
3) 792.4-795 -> 15.1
